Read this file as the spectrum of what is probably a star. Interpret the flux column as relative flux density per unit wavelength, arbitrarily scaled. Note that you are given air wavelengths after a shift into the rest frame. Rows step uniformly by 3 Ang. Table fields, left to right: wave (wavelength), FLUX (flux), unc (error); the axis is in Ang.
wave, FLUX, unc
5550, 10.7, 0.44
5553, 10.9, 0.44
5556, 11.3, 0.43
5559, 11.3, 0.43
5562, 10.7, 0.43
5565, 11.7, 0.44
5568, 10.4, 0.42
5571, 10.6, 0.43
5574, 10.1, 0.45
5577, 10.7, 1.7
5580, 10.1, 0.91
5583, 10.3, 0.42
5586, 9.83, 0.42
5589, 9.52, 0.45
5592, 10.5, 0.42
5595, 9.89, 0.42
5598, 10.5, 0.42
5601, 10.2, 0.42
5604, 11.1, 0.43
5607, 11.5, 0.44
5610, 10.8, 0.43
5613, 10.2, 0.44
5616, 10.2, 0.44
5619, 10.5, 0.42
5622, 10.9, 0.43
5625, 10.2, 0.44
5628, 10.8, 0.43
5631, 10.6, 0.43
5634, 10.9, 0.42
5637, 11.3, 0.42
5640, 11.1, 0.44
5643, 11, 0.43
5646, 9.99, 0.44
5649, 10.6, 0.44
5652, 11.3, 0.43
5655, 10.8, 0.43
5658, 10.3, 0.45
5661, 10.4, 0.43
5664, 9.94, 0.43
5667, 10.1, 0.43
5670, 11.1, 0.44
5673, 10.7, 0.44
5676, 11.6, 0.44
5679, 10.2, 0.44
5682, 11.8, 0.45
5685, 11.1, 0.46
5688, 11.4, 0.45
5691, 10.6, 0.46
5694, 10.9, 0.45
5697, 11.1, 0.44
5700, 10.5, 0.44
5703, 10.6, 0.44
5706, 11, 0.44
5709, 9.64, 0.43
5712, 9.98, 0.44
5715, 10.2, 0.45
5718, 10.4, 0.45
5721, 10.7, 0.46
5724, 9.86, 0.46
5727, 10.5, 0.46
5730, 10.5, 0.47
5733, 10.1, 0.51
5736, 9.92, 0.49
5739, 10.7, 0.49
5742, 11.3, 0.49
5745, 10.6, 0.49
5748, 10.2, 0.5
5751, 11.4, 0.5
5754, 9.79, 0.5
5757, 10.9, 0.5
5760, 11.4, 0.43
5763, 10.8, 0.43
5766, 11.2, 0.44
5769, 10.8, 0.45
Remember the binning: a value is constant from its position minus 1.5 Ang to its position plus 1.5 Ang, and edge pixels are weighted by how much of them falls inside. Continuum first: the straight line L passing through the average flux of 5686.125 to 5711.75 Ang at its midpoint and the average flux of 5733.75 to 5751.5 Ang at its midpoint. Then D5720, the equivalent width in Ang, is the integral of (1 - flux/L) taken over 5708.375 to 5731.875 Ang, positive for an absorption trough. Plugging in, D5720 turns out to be 0.91 Ang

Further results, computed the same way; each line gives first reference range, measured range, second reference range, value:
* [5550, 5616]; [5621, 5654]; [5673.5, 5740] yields -0.6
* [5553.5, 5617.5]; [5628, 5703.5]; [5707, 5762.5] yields -2.1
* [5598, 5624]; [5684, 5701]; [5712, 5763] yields -0.6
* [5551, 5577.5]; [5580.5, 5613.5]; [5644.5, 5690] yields 1.3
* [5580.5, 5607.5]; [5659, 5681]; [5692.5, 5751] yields -0.4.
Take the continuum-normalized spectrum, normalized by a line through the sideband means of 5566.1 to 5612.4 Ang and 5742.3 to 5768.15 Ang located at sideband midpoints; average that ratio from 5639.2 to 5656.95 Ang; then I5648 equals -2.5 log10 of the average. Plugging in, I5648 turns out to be -0.023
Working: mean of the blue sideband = 10.4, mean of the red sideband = 10.8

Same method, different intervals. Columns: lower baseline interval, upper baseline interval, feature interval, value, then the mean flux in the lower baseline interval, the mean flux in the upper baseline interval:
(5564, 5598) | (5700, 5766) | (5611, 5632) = -0.012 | 10.3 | 10.5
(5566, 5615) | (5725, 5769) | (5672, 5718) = -0.017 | 10.4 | 10.7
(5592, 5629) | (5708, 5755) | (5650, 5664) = -0.013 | 10.6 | 10.4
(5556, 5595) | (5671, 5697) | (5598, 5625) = 0.003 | 10.5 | 11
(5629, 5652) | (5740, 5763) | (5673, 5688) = -0.034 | 10.8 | 10.8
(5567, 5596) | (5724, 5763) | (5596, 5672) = -0.034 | 10.2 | 10.6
